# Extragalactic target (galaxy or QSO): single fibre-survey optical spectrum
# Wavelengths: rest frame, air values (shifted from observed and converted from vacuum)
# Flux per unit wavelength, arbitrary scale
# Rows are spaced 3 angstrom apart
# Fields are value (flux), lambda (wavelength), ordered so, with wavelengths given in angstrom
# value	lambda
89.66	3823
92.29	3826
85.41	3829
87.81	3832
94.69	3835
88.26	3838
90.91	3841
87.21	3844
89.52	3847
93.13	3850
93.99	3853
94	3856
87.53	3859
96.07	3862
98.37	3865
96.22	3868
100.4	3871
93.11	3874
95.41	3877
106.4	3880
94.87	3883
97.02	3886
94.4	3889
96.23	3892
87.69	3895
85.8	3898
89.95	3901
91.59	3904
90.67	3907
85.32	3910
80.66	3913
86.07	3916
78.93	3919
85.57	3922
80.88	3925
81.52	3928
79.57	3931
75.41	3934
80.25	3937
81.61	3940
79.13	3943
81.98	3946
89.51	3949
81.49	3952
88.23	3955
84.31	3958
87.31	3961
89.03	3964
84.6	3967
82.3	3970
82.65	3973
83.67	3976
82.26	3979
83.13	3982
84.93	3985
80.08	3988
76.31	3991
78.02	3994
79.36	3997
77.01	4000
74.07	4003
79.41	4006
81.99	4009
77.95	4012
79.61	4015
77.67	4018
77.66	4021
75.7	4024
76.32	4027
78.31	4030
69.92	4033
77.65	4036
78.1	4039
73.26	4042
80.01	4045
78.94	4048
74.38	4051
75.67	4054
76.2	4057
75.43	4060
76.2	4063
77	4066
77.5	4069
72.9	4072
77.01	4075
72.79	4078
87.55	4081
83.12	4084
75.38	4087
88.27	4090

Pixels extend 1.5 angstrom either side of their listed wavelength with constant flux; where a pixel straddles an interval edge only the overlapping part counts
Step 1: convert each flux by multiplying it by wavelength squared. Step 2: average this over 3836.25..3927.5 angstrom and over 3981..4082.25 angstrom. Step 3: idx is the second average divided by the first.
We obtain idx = 0.92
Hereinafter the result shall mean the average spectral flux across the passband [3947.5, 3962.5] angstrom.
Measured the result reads 86.2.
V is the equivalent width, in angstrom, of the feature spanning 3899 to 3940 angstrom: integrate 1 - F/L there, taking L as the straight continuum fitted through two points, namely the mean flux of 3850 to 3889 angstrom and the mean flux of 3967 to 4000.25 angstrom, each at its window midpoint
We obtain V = 2.7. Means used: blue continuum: 95.9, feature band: 83.5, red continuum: 81.2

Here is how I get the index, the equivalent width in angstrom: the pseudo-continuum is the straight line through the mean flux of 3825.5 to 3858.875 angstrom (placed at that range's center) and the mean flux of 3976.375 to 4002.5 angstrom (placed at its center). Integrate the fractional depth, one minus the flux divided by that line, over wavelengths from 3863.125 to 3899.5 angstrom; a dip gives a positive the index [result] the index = -3.2 angstrom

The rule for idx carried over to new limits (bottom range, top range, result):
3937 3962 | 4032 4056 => 0.95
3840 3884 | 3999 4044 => 0.88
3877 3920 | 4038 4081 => 0.91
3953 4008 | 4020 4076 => 0.96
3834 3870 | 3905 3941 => 0.92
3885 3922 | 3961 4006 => 0.96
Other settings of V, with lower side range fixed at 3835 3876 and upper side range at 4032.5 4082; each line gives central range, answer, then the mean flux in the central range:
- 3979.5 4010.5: 0.8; 79.5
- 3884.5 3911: -0.4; 91.1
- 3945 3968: -0.3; 85.9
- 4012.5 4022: 0.2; 78.3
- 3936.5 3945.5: 0.6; 80.5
